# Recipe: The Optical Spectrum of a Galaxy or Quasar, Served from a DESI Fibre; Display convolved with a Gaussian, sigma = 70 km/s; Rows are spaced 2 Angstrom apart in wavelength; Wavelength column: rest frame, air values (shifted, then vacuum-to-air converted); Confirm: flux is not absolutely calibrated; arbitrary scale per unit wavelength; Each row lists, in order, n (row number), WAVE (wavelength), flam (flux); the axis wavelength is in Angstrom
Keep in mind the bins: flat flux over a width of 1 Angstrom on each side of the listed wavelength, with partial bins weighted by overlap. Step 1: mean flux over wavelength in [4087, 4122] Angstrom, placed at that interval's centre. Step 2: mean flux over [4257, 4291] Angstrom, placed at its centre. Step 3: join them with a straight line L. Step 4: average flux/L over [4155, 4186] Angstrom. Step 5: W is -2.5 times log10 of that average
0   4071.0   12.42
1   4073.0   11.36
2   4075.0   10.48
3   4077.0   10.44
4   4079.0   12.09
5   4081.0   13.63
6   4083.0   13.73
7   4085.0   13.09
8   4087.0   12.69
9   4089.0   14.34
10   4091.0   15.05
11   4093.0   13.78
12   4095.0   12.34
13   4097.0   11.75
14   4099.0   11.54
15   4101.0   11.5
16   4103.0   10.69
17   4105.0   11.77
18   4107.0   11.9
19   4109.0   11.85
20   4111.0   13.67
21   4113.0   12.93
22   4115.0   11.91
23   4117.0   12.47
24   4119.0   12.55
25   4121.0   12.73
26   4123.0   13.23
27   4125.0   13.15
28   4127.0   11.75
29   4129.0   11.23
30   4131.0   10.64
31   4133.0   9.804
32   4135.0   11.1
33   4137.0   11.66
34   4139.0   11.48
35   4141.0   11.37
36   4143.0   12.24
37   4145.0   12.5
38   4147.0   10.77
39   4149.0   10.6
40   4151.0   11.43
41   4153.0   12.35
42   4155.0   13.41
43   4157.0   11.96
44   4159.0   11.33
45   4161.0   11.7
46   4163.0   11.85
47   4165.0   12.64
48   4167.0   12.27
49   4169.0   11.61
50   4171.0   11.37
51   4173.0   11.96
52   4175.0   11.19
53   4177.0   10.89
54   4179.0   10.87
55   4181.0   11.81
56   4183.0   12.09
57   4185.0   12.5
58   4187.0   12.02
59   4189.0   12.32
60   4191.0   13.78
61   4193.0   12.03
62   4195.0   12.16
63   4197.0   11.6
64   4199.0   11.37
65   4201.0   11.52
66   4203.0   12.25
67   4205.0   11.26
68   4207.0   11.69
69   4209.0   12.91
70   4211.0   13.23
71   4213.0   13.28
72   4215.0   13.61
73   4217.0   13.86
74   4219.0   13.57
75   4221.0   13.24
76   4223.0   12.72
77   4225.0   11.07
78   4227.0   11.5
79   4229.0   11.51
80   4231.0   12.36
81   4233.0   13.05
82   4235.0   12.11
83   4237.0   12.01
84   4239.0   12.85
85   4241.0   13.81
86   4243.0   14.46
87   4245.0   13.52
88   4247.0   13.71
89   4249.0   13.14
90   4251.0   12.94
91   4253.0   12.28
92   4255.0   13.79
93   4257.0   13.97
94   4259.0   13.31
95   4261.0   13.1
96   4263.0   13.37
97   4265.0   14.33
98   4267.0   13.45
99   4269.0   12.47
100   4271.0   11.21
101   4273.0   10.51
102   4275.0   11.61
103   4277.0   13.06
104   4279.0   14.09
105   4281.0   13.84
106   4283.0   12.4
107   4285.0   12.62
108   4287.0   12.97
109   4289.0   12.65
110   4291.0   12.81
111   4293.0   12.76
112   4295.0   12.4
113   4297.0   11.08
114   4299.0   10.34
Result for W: 0.08 mag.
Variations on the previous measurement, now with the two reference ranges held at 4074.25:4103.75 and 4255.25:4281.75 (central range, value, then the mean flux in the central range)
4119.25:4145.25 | 0.08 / 11.8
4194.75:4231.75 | 0.04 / 12.4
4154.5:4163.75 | 0.06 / 12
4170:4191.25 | 0.08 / 11.8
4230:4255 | -0.01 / 13.1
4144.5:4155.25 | 0.09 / 11.7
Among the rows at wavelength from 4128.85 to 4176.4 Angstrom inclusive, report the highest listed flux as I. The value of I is 13.41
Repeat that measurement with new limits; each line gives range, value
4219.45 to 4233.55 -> 13.24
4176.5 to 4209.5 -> 13.78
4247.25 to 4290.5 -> 14.33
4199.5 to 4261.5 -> 14.46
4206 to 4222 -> 13.86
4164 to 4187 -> 12.64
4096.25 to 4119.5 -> 13.67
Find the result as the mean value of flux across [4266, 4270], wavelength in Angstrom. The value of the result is 13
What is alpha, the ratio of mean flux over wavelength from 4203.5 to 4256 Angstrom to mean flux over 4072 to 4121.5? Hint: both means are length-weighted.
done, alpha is 1.03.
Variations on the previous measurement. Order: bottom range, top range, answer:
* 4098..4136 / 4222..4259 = 1.08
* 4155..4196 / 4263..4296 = 1.06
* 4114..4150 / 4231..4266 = 1.13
